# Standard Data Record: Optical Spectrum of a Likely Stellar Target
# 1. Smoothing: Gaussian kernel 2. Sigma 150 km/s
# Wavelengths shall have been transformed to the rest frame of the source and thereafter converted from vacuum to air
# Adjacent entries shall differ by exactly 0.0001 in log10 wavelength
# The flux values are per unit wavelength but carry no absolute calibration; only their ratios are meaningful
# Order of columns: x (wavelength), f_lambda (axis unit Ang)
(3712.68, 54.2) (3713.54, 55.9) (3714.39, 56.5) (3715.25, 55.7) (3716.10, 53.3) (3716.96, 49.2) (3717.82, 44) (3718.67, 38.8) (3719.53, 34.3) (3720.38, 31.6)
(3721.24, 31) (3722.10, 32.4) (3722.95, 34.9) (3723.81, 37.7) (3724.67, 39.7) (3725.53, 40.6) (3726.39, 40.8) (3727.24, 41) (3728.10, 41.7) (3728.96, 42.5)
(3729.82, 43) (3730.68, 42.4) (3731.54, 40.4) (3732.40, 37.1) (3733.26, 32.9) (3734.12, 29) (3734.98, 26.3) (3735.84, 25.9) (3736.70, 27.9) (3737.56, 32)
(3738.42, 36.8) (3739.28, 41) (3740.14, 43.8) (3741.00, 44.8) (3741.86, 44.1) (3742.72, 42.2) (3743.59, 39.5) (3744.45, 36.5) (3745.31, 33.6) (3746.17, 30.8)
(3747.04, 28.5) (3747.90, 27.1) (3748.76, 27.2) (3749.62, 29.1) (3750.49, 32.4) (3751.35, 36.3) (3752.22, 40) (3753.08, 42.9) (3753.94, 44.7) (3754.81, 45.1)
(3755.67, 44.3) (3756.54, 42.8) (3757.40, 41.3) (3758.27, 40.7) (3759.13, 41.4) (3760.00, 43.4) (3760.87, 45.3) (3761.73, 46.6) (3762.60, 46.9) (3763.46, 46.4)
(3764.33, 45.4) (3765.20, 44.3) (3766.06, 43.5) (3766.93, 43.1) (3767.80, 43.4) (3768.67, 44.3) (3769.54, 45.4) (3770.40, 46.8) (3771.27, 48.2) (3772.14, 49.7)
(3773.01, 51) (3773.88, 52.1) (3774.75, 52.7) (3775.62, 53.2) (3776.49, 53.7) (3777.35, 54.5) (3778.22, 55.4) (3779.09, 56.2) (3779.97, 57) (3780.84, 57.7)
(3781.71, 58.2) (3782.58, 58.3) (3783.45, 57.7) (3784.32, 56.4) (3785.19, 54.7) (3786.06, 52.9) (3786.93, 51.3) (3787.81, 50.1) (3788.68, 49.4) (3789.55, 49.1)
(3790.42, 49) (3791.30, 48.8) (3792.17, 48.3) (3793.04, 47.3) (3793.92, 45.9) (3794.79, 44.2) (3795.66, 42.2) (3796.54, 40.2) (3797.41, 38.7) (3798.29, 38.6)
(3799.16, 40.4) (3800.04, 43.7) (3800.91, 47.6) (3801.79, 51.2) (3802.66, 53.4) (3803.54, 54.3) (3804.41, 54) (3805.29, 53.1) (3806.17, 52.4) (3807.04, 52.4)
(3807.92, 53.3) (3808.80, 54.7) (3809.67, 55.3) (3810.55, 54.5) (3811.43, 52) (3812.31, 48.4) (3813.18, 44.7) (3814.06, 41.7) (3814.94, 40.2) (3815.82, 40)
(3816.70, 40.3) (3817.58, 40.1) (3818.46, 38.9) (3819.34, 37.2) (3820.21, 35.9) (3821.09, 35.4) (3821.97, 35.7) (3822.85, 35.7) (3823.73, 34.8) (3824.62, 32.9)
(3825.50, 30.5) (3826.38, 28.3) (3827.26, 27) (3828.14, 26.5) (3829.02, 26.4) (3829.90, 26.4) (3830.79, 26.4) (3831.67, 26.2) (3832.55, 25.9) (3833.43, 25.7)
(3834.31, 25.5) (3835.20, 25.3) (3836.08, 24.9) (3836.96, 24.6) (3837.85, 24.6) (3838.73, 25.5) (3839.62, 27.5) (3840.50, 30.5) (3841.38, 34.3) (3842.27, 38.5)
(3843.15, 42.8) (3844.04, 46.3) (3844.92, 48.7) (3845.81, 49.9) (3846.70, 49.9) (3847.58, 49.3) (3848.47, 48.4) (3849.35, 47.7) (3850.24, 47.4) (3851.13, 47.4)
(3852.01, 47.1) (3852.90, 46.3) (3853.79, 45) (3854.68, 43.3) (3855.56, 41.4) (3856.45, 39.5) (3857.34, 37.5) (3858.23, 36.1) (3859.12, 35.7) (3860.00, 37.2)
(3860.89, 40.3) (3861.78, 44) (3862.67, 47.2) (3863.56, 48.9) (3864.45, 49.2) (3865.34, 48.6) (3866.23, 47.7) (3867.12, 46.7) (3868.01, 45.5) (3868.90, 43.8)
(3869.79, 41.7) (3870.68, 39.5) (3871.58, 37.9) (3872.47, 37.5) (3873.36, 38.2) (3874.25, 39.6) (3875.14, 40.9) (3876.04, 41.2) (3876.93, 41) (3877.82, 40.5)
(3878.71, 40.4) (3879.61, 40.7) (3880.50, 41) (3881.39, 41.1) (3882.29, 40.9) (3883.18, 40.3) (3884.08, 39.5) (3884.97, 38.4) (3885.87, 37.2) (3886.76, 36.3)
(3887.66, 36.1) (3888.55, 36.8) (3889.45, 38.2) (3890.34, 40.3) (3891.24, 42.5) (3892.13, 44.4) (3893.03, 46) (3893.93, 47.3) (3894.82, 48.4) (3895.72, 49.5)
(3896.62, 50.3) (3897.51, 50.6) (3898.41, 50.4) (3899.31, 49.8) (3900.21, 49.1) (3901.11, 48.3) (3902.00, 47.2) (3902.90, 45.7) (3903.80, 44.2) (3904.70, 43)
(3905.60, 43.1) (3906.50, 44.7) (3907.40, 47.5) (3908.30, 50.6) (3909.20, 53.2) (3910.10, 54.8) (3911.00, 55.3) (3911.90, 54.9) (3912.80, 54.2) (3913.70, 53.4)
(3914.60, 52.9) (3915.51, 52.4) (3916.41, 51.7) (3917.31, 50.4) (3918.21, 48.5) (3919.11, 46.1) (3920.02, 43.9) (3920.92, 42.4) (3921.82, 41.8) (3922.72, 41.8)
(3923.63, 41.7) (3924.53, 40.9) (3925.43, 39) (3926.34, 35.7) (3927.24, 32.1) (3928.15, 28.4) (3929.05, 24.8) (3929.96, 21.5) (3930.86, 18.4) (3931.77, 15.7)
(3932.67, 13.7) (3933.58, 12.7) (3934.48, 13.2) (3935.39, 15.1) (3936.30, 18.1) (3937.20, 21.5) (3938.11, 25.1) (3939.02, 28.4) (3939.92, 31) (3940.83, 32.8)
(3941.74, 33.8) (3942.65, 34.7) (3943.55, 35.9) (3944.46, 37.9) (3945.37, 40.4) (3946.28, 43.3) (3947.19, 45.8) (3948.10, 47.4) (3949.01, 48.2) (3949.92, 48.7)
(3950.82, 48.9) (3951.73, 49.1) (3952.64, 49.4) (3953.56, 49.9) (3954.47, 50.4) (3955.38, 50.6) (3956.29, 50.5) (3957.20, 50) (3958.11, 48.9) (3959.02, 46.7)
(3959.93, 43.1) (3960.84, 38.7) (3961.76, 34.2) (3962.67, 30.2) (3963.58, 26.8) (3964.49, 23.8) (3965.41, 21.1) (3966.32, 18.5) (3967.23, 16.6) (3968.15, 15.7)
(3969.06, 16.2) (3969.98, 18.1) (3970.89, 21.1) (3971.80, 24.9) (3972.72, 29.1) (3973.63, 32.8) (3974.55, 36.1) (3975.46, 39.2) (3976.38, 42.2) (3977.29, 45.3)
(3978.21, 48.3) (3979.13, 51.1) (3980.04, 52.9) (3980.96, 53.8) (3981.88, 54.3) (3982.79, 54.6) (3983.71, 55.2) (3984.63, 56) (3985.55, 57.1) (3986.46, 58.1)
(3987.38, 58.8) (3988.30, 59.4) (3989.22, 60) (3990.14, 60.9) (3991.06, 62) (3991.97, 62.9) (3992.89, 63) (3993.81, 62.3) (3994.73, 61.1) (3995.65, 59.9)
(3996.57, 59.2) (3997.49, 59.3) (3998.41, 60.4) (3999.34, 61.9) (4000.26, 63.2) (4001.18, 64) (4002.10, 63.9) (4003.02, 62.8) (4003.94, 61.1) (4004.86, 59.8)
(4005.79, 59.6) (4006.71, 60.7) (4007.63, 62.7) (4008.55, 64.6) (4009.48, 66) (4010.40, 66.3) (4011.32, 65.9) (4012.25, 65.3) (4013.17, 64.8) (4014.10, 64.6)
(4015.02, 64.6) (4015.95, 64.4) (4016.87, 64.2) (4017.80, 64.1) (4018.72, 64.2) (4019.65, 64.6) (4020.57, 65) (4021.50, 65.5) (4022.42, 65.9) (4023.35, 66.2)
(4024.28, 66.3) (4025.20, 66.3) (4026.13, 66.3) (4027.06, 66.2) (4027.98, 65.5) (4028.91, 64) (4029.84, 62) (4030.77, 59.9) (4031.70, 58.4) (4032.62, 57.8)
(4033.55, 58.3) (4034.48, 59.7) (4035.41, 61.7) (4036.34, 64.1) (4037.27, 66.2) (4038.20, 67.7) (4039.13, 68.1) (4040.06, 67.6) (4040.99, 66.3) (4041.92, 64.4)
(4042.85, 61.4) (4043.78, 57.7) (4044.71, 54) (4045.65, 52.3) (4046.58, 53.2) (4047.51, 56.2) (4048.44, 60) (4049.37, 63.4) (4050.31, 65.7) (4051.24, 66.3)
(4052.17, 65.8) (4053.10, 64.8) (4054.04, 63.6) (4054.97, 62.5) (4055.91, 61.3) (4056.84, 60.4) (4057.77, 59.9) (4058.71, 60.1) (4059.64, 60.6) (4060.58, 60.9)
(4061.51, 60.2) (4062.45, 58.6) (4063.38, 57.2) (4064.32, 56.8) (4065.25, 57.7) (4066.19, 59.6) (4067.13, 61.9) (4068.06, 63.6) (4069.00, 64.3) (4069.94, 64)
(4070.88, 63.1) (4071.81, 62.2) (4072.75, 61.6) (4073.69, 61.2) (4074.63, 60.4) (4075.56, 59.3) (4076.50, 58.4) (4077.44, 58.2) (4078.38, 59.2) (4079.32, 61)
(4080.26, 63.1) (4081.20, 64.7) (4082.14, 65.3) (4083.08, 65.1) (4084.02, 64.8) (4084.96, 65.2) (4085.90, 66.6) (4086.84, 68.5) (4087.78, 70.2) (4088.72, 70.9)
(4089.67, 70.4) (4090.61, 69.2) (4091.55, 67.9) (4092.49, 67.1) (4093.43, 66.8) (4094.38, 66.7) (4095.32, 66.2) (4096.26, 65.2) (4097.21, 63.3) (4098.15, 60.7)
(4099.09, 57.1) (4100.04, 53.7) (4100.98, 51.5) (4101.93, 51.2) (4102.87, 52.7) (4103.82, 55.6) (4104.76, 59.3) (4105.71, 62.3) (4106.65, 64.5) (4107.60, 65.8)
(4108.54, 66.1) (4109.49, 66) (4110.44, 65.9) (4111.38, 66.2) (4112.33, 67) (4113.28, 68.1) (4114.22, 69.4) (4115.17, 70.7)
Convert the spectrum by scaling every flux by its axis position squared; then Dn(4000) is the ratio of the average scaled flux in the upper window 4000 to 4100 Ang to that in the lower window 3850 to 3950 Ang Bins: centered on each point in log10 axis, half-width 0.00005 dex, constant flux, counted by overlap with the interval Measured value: 1.67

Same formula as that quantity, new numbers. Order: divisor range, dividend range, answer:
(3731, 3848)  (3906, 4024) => 1.22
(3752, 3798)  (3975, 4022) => 1.39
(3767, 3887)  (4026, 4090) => 1.63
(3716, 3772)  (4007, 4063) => 1.85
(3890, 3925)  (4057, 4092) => 1.43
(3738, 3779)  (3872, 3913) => 1.11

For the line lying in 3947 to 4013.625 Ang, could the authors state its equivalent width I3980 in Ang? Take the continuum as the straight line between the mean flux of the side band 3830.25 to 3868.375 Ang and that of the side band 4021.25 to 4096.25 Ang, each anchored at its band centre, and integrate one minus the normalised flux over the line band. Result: 6.11 Ang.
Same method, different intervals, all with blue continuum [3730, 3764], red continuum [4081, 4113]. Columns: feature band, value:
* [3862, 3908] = 4.51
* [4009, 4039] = -2.95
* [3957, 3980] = 9.07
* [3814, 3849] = 7.85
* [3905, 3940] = 9.10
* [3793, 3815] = -3.01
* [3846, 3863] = 0.78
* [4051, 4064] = -0.12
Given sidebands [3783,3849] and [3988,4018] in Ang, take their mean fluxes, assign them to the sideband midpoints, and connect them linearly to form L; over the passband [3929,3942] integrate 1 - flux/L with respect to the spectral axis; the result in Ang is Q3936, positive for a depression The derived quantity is 7.9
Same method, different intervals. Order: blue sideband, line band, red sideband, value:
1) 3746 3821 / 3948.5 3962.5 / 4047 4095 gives 2.4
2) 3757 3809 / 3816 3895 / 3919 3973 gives 6.0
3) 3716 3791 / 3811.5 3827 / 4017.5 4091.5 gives 3.1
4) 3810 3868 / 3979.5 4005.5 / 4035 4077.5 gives -2.3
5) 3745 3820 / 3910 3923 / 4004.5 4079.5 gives 1.2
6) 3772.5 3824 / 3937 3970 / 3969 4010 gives 9.8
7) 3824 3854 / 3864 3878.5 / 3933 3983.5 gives -2.8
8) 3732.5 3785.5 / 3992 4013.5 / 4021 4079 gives -1.4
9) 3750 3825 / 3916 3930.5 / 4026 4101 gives 4.0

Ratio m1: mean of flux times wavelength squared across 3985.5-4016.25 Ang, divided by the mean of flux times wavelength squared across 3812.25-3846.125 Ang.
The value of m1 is 2.02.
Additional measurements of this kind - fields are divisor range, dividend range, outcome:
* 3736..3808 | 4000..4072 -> 1.57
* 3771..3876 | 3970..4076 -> 1.52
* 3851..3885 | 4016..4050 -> 1.62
